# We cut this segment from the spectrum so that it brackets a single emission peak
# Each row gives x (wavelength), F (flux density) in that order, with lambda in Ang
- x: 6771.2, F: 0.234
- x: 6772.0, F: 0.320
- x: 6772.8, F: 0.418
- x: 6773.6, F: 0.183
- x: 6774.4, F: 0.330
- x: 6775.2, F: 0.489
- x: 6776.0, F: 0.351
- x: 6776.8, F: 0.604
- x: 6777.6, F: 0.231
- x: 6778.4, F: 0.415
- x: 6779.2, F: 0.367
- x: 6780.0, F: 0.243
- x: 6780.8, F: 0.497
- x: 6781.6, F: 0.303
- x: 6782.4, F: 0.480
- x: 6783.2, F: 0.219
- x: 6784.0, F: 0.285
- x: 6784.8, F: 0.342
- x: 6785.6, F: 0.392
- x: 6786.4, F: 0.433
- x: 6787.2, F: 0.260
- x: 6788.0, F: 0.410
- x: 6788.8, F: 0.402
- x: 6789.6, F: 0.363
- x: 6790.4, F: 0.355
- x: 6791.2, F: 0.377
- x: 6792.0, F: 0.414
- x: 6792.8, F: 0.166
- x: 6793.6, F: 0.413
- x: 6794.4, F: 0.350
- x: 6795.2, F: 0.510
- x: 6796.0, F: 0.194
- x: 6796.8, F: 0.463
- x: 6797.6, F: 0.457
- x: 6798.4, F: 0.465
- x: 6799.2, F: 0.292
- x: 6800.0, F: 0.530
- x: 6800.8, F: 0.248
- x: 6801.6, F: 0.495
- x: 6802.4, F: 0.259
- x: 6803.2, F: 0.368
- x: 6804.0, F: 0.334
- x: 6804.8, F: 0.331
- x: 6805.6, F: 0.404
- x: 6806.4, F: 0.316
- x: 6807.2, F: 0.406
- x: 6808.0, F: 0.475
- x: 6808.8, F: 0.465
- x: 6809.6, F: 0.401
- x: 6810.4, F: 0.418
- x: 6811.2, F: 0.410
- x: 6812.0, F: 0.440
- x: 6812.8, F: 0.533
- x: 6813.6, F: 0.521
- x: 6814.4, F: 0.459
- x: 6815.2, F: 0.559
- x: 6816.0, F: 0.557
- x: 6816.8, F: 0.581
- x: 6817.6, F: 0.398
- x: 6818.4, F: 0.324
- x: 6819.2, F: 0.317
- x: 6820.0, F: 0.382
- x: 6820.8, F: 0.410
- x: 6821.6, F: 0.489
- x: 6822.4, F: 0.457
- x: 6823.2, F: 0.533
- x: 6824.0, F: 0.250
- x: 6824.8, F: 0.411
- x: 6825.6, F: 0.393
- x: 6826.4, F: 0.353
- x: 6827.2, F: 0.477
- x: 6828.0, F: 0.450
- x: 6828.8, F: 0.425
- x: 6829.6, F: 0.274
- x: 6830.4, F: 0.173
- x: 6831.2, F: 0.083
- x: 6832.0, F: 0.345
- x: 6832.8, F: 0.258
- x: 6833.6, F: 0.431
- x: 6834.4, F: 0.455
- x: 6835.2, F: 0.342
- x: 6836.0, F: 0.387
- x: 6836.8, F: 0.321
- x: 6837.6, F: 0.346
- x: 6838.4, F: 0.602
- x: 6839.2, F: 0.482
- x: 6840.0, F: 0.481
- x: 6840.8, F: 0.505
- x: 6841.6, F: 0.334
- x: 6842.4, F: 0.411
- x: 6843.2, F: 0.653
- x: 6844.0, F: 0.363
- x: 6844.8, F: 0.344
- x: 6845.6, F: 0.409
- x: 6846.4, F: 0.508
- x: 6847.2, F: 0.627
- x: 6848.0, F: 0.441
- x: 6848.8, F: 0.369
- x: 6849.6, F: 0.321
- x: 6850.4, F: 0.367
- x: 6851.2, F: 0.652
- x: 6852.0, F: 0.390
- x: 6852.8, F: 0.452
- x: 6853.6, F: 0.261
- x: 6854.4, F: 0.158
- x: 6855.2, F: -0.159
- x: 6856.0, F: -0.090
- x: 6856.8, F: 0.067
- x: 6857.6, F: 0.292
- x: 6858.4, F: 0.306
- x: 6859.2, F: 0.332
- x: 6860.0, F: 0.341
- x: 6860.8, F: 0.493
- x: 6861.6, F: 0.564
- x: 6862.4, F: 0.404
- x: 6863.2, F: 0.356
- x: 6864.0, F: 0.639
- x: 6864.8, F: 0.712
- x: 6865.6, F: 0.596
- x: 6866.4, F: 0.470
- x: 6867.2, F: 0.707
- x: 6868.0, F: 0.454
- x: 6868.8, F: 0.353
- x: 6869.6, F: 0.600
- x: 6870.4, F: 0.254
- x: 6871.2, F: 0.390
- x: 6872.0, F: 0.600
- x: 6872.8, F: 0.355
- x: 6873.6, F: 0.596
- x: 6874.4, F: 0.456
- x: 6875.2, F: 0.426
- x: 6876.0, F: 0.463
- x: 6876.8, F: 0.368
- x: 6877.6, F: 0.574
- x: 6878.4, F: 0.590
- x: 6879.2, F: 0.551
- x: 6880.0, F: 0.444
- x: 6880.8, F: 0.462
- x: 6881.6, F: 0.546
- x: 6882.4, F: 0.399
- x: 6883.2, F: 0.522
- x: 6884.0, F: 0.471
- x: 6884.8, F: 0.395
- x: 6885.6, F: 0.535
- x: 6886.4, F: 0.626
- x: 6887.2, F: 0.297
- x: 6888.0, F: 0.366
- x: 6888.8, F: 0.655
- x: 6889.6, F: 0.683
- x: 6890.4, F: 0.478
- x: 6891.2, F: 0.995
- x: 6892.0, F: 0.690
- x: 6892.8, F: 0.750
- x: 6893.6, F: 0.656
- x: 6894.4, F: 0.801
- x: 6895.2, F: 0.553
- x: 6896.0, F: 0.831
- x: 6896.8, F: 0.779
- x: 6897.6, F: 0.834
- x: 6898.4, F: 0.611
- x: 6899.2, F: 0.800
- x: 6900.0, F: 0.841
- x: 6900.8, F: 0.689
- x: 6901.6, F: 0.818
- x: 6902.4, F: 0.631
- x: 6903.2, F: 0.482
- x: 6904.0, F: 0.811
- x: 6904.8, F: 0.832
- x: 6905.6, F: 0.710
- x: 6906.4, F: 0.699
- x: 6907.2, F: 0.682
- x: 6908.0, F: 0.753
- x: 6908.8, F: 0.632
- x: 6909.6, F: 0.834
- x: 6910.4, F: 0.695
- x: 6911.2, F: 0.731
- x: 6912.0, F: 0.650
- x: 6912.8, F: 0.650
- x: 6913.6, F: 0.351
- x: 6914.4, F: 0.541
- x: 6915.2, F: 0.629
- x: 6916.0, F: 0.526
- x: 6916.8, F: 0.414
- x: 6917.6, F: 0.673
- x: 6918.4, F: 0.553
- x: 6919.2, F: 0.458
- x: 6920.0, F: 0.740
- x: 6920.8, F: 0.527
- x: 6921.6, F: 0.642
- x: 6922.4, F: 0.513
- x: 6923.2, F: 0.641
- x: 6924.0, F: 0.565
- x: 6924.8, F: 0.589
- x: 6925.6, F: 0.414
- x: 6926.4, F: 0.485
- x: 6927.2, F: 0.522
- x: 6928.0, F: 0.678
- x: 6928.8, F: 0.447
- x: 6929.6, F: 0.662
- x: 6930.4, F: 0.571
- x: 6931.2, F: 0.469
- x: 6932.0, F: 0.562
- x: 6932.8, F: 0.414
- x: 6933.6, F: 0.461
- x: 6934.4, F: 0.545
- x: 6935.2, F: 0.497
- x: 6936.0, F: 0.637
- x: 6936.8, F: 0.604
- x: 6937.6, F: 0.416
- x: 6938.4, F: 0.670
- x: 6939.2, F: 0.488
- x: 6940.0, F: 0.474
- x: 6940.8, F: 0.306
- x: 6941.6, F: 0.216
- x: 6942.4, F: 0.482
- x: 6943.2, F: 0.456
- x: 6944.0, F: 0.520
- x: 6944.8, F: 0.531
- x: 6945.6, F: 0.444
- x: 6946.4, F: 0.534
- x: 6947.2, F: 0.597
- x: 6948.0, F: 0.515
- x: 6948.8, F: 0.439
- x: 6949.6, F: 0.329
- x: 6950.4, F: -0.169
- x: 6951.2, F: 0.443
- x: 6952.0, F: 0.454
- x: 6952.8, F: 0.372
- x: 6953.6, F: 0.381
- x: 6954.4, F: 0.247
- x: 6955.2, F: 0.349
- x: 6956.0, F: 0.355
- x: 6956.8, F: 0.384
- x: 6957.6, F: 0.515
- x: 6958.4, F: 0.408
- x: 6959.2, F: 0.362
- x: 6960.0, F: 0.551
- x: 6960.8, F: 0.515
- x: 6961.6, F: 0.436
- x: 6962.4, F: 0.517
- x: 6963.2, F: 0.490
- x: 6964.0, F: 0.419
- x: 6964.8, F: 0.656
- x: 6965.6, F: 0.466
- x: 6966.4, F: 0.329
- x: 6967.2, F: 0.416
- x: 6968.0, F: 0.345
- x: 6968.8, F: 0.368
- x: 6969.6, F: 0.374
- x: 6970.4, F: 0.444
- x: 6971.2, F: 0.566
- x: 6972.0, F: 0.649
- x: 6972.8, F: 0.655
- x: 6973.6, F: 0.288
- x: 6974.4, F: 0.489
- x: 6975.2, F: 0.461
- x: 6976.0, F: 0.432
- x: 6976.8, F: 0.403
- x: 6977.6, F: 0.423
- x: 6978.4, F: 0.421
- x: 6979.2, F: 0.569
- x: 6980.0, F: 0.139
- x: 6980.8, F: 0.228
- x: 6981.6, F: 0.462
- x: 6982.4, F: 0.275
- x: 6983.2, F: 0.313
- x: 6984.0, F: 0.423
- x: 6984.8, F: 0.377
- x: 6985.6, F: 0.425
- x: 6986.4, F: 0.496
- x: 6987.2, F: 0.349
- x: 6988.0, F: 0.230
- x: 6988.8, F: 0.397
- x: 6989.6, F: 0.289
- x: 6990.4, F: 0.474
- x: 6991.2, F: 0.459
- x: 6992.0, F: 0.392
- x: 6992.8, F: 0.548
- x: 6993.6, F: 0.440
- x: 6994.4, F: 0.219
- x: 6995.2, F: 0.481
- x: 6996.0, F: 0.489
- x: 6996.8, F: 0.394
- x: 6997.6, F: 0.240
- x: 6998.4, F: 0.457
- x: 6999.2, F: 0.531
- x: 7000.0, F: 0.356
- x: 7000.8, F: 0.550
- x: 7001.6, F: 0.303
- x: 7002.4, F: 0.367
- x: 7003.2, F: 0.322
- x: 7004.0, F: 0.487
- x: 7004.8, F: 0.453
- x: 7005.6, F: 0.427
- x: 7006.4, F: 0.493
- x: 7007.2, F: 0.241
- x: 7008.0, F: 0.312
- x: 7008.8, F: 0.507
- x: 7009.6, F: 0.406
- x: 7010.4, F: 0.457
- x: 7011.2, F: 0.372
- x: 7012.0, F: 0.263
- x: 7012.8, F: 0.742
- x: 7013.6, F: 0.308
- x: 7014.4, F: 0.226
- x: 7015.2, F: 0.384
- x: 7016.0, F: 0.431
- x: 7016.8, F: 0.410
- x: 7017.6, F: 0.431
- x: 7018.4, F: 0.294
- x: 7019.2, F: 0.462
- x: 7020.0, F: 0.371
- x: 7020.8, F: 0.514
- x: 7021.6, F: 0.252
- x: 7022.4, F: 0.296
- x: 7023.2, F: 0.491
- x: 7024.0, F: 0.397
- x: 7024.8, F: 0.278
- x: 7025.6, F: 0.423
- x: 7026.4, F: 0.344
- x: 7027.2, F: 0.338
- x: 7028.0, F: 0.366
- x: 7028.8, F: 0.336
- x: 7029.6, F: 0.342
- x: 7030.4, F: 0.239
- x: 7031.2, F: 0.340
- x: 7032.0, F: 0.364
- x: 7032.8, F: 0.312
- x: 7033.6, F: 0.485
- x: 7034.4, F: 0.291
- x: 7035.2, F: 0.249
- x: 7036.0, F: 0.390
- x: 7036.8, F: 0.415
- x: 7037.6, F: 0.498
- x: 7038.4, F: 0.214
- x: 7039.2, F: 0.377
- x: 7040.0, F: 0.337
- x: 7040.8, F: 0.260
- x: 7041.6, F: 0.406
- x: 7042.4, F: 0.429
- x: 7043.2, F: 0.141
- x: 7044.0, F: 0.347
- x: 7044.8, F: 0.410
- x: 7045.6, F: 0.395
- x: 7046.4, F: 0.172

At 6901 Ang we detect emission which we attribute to C III]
